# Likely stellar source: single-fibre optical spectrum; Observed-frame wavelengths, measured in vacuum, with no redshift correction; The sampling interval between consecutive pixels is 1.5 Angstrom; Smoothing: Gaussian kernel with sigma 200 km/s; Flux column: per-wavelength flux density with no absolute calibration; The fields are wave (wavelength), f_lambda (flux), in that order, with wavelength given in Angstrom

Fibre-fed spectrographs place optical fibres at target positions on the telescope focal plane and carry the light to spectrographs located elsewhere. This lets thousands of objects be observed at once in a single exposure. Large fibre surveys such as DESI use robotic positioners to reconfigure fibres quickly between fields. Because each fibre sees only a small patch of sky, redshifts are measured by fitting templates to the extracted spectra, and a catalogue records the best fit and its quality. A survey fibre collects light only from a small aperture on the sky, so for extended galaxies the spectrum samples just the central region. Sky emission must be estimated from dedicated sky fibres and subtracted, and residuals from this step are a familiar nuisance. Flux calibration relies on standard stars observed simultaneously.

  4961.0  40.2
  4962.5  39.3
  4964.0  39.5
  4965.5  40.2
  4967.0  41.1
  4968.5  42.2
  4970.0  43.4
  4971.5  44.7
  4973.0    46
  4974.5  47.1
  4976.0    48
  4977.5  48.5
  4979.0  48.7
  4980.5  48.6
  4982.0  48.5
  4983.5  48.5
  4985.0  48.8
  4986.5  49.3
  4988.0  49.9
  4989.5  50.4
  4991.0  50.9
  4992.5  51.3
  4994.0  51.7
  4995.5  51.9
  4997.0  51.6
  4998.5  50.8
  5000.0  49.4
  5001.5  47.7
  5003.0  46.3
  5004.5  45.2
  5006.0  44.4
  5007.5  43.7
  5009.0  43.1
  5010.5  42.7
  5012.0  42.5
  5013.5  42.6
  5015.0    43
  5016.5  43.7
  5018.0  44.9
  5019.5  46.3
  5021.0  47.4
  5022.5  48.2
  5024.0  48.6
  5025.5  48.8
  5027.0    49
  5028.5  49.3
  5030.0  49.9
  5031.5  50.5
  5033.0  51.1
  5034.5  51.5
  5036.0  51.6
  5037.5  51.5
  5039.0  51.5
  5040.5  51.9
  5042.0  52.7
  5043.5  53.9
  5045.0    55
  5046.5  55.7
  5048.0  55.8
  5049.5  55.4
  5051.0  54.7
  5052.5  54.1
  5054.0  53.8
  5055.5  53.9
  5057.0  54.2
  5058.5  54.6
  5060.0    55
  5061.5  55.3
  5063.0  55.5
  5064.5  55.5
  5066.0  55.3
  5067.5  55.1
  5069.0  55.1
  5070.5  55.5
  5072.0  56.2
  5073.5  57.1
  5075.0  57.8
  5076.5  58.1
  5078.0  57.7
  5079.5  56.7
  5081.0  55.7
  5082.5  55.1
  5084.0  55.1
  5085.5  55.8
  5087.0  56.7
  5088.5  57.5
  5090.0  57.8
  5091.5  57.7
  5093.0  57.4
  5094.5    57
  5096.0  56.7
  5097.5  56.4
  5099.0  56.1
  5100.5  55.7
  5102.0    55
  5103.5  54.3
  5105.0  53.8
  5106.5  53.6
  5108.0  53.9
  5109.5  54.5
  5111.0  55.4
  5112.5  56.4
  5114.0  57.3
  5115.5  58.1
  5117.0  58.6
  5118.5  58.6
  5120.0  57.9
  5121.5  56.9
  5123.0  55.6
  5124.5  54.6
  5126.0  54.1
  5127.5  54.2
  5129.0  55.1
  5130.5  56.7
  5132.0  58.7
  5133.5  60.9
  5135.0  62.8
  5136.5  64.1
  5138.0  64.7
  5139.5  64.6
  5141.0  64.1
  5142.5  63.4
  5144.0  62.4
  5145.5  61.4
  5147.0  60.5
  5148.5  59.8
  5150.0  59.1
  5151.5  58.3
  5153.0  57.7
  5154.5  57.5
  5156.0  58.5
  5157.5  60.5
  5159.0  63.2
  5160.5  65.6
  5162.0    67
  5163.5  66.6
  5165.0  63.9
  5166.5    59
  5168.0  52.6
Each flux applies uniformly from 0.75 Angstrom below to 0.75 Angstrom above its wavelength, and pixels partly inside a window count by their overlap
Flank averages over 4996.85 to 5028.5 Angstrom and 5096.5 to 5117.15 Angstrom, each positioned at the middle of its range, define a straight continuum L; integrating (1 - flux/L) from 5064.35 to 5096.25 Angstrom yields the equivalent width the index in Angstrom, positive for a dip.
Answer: -2.2 Angstrom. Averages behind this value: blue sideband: 46.2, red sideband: 55.6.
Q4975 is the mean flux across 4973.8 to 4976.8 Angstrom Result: 47.6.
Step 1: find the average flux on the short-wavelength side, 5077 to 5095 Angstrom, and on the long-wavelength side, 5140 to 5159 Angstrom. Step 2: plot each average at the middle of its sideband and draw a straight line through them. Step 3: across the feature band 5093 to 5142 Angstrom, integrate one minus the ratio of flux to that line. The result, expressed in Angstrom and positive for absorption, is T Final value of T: 1.0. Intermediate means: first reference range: 56.7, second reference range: 60.4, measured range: 57.4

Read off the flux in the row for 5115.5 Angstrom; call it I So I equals 58.1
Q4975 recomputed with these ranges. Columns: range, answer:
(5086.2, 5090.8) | 57.3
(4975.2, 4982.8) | 48.5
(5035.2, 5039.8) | 51.5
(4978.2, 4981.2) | 48.6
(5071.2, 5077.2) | 57.3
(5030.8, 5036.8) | 51.2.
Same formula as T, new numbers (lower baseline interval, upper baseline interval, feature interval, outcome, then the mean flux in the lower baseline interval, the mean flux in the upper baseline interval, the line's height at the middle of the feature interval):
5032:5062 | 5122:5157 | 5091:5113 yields 0.6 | 53.6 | 59.5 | 57.1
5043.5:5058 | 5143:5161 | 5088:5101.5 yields 0.1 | 54.7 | 60.3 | 57.1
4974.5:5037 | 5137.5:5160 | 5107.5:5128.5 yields 0.8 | 48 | 61.1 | 58.3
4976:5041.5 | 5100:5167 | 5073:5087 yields -0.6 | 48.3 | 59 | 54.4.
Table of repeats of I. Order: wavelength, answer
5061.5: 55.3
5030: 49.9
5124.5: 54.6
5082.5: 55.1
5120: 57.9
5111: 55.4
